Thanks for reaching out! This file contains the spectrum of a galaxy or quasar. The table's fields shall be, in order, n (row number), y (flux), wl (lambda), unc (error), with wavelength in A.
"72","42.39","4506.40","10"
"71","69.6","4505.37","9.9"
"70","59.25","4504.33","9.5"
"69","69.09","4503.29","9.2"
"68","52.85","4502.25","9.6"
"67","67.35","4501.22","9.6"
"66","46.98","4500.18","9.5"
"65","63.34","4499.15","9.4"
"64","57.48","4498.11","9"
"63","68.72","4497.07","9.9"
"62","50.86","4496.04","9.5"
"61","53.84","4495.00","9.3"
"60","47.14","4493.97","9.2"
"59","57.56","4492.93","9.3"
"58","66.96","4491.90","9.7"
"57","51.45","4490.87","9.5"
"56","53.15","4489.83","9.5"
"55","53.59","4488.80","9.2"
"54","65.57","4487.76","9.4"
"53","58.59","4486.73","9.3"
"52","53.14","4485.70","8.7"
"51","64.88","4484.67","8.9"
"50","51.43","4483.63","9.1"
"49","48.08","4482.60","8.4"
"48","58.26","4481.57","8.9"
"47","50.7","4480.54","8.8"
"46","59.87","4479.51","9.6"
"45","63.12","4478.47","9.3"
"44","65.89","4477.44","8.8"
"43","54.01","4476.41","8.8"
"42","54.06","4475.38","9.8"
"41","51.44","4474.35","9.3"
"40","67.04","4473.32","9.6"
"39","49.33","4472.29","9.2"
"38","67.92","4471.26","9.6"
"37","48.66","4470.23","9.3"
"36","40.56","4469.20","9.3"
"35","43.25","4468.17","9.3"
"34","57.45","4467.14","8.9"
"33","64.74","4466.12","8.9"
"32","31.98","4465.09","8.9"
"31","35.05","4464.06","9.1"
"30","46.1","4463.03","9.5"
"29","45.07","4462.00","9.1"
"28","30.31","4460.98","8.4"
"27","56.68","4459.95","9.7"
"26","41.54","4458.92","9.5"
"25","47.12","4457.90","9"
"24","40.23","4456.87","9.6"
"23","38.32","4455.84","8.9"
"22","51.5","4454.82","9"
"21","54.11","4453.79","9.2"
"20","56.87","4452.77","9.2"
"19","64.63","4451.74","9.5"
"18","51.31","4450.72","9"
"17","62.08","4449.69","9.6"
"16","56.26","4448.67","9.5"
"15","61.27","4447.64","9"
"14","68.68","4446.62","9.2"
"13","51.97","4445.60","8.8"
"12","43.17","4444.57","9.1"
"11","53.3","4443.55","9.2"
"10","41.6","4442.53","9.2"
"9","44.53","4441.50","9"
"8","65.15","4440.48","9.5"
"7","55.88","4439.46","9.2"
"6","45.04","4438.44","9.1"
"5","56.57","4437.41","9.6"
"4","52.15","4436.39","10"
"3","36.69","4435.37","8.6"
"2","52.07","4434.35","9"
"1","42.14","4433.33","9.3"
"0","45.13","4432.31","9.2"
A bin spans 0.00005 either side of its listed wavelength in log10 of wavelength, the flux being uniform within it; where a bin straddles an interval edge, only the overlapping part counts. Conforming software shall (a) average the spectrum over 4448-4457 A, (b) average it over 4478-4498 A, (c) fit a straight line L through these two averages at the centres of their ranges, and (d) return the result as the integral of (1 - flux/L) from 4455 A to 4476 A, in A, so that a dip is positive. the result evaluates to 2.59 A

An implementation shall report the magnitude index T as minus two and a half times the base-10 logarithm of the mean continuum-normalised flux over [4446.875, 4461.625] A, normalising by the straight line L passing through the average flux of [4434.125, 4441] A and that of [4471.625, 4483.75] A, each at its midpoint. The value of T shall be 0.05 mag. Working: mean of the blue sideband 51.9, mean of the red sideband 56.4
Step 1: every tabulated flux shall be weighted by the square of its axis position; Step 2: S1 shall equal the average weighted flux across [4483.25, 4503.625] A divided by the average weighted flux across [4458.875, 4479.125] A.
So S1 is 1.14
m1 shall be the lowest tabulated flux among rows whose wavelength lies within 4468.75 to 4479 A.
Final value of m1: 40.56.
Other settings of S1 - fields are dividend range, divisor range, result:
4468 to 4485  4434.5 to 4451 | 1.06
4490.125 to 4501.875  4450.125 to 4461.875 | 1.21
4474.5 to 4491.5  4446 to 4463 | 1.11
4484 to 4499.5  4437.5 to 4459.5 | 1.13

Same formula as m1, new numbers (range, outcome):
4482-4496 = 47.14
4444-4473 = 30.31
